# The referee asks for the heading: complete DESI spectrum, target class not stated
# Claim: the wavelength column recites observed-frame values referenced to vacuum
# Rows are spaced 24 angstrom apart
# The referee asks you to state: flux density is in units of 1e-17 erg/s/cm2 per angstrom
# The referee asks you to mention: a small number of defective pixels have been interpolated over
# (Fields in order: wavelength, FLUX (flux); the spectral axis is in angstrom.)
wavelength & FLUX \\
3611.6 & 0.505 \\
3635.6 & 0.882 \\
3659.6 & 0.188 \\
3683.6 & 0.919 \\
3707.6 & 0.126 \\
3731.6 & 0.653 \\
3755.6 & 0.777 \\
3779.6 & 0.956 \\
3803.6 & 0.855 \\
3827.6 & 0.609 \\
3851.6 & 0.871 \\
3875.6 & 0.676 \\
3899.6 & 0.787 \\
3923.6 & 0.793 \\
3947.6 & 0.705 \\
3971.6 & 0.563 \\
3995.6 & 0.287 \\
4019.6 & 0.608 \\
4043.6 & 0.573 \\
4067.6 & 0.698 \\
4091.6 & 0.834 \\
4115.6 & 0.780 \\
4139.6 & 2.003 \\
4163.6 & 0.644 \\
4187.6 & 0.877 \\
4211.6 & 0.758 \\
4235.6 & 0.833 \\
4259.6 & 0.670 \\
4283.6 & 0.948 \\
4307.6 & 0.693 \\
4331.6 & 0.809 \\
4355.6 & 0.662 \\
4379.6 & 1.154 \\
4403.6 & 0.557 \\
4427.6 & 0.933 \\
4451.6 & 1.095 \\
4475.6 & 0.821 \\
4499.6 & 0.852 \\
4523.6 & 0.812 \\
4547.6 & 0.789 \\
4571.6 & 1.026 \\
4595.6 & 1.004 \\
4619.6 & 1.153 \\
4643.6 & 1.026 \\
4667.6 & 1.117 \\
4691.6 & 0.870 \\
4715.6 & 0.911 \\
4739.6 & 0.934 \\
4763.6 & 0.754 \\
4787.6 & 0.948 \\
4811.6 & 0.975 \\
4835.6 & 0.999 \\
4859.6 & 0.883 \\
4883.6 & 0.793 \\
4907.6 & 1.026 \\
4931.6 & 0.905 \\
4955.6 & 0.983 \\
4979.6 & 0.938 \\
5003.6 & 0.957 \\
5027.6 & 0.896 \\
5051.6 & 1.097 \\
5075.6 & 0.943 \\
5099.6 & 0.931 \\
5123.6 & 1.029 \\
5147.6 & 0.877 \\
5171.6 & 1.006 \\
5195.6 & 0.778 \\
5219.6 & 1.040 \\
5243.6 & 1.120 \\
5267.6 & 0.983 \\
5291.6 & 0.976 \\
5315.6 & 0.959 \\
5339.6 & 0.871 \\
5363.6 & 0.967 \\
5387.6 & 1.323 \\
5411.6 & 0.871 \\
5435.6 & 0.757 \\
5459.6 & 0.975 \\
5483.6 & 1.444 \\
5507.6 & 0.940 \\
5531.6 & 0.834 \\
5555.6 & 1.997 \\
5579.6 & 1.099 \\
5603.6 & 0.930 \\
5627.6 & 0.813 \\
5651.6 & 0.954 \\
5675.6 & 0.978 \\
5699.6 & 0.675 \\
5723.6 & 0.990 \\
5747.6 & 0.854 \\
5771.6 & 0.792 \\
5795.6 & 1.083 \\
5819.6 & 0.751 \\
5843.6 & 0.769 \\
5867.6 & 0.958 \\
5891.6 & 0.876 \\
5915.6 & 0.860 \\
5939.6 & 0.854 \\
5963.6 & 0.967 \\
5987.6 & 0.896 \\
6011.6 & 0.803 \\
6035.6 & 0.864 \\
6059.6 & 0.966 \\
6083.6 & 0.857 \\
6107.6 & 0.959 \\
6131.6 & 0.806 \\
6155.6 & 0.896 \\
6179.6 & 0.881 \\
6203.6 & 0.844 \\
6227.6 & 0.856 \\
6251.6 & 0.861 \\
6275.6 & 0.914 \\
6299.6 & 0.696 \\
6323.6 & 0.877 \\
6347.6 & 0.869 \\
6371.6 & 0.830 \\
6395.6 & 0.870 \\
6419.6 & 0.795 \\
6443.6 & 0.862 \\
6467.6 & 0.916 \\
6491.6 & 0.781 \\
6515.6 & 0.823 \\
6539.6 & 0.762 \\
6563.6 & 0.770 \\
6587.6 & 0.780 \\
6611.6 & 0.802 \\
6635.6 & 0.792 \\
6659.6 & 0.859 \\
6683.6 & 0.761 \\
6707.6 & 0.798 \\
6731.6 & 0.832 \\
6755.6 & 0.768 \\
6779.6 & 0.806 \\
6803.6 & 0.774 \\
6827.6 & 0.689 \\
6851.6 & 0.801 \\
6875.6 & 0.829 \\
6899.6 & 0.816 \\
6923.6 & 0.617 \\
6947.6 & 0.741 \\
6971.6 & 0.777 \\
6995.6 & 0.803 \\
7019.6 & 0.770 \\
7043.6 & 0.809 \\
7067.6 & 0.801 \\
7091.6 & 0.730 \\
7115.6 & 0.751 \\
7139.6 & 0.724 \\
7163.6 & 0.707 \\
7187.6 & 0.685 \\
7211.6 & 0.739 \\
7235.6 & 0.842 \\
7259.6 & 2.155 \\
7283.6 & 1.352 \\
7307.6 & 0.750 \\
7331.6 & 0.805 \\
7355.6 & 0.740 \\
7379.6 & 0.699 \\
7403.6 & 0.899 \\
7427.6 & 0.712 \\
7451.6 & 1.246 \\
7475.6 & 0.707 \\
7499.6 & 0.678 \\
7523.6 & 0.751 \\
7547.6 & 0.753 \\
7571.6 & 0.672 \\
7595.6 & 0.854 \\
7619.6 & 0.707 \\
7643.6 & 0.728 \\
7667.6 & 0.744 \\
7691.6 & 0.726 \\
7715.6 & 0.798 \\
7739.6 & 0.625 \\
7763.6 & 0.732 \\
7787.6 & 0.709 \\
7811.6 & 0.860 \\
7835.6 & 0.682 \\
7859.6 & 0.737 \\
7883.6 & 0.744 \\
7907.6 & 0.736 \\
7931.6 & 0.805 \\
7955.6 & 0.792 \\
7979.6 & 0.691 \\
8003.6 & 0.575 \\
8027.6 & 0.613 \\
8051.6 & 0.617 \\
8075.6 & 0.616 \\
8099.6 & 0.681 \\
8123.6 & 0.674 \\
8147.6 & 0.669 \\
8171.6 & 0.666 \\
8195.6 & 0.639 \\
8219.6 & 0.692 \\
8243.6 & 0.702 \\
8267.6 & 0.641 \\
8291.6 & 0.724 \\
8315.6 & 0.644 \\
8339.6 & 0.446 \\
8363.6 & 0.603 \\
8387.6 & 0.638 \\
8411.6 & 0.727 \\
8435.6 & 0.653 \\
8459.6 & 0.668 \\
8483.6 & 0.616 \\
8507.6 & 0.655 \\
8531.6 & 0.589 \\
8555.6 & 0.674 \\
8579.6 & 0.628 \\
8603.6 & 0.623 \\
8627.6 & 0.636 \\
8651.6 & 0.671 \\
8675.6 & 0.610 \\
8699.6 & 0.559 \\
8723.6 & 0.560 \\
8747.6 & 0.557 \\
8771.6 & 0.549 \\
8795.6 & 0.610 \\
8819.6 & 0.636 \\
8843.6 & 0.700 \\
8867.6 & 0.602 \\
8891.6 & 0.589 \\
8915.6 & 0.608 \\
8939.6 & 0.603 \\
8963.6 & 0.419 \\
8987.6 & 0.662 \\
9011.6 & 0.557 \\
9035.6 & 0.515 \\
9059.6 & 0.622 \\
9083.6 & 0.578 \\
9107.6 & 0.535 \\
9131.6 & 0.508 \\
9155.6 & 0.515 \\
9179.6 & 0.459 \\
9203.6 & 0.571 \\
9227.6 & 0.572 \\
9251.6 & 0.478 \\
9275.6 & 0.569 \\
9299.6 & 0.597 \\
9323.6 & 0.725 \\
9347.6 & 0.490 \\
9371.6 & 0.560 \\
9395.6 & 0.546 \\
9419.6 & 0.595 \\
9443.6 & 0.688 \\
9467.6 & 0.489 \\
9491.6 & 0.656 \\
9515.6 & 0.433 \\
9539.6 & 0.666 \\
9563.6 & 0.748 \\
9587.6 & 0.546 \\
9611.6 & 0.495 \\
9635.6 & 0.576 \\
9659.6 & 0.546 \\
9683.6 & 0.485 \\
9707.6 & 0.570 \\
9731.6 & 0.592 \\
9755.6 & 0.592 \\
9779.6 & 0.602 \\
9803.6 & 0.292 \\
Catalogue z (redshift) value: 0.108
